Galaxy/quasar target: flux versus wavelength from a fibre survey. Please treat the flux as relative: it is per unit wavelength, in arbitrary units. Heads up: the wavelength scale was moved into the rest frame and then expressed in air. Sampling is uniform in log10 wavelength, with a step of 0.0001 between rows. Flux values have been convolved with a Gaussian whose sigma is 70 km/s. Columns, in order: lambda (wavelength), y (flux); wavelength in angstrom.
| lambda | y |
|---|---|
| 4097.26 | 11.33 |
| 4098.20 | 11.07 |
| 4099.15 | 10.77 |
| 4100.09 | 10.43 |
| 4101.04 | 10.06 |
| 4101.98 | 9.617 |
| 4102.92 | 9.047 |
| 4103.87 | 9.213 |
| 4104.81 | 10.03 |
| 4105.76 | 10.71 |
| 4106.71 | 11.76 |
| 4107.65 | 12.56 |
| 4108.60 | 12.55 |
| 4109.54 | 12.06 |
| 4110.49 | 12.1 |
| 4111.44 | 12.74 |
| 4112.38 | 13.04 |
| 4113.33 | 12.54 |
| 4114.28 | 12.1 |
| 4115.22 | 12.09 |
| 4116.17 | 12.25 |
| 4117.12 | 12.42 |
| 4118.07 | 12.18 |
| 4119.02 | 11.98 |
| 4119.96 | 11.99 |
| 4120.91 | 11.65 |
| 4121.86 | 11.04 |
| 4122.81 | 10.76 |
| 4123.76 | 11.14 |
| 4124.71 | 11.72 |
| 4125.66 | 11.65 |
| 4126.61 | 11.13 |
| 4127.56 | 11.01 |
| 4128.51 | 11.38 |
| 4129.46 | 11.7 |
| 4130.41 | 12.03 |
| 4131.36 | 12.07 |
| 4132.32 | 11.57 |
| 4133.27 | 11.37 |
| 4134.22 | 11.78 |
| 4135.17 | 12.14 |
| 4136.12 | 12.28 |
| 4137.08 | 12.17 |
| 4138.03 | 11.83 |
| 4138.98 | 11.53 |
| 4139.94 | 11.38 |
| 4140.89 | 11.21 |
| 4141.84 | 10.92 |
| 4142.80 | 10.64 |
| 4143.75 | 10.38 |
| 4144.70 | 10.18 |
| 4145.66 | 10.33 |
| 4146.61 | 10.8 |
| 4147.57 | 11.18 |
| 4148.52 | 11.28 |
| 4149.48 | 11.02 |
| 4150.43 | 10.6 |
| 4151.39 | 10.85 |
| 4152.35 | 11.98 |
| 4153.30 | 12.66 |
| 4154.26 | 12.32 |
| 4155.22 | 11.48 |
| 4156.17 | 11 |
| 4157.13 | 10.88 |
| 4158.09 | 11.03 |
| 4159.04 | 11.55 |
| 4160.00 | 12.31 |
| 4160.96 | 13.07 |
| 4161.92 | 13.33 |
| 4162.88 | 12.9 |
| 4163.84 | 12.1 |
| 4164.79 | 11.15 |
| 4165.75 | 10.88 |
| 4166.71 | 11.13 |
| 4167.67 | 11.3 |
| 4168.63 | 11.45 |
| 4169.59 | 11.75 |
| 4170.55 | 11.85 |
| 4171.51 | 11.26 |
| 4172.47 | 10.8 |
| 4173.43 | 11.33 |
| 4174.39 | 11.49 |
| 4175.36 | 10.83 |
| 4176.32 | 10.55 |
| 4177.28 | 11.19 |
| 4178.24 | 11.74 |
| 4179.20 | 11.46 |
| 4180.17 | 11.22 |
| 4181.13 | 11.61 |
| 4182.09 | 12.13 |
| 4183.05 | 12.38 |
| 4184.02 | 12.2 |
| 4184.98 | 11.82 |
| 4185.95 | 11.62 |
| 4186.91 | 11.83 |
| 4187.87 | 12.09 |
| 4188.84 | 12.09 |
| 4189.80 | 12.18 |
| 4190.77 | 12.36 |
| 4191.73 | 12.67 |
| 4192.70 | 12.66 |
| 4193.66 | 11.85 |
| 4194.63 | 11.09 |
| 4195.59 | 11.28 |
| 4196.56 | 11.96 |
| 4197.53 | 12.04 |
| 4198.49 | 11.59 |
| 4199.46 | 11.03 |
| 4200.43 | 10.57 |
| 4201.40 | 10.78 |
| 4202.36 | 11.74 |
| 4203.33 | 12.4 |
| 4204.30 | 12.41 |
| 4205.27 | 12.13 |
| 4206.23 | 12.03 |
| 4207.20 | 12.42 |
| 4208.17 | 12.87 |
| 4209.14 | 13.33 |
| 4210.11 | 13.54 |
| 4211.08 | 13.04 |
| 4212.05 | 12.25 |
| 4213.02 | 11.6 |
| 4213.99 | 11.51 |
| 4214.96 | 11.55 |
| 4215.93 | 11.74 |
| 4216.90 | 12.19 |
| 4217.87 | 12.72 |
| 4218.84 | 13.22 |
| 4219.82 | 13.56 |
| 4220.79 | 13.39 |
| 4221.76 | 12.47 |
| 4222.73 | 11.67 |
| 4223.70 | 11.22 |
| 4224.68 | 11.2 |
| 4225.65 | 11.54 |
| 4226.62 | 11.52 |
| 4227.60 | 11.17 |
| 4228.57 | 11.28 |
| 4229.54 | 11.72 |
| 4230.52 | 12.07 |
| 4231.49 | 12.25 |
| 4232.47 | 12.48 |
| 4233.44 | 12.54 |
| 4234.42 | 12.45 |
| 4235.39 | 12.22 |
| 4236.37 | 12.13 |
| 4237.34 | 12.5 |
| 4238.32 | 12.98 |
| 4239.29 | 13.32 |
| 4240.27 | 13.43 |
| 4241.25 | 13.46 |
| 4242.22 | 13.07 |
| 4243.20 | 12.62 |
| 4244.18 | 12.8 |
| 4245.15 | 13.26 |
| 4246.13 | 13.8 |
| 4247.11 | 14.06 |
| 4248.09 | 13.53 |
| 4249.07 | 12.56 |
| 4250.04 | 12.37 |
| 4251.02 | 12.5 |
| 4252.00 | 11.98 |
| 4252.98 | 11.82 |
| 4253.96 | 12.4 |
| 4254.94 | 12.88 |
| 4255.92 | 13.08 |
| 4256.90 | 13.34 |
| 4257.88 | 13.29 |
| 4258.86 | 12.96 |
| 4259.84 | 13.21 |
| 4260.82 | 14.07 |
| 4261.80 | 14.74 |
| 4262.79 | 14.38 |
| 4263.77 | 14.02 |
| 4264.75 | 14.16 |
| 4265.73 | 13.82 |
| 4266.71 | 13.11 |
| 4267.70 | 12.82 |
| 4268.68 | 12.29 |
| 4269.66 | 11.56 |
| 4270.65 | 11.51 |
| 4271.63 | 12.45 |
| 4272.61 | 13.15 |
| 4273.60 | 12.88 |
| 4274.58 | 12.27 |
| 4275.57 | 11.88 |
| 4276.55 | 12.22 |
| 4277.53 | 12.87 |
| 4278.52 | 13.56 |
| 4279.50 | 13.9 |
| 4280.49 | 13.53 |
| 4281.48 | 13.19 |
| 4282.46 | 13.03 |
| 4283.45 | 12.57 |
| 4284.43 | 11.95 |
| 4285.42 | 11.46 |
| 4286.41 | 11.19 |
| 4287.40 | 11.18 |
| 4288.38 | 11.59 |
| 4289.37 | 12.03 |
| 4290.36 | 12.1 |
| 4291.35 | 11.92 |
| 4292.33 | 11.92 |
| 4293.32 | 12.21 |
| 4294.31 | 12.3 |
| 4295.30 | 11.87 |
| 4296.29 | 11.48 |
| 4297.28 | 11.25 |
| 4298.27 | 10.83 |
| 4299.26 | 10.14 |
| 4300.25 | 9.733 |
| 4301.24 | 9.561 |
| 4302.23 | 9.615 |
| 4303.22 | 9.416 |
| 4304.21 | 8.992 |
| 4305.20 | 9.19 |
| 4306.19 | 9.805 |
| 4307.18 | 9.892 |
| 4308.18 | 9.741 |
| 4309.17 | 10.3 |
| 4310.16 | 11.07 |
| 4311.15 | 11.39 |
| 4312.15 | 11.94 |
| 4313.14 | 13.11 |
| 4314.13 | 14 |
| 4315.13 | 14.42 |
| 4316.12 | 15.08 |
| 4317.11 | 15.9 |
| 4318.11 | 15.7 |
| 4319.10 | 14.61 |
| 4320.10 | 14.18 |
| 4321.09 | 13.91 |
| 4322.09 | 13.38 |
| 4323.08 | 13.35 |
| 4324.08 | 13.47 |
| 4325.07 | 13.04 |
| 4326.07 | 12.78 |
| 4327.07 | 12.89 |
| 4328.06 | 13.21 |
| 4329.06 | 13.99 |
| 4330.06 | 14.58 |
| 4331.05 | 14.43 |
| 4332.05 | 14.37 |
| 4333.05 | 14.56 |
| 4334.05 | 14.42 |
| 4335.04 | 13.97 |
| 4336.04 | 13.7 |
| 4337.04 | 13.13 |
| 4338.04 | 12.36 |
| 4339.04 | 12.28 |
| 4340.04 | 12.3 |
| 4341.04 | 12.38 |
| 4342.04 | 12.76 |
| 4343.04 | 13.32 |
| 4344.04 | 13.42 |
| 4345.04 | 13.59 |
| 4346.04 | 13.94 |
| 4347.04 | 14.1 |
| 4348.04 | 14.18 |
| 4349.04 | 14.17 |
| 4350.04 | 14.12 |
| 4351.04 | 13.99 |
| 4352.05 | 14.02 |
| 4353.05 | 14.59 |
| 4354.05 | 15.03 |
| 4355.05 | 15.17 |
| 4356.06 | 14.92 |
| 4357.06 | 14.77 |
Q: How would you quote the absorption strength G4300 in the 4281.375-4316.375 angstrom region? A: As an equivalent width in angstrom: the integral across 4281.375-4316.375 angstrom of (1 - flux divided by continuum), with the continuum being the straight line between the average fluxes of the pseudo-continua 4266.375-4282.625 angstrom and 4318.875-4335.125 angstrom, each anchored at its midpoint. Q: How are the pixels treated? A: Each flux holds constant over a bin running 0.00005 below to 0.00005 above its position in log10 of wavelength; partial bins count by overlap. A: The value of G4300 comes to 4.9 angstrom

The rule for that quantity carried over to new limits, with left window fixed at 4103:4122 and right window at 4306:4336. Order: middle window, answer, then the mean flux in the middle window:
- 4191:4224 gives 0.9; 12.1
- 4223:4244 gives 0.7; 12.2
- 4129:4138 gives 0.0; 11.9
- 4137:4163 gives 1.4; 11.4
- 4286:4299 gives 1.4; 11.7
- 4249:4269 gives -0.5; 13.2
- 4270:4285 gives 0.3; 12.7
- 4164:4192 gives 1.5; 11.6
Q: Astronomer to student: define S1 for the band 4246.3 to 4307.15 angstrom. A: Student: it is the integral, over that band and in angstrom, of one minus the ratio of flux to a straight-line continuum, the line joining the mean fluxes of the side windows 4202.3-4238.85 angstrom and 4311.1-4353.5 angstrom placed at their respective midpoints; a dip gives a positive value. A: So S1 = 3.5 angstrom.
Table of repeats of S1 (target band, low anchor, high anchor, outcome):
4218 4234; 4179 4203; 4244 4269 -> 0.6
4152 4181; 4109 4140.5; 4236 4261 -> 1.5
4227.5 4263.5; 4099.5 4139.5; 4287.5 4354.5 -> -1.7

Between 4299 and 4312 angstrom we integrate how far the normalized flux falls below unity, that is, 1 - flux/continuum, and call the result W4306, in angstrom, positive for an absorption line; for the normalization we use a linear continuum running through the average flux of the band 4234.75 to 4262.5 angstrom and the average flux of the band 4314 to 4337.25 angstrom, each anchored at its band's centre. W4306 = 3.6 angstrom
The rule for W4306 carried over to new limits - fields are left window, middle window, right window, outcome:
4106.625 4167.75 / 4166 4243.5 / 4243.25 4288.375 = 1.89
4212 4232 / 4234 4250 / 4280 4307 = -1.66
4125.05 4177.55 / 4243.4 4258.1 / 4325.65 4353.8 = -0.34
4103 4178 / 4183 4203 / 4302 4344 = 0.18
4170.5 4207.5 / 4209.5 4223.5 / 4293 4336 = -0.68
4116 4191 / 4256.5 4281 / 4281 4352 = -1.68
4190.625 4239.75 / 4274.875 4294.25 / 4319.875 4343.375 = 0.86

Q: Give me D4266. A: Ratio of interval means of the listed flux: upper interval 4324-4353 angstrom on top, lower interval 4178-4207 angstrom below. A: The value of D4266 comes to 1.15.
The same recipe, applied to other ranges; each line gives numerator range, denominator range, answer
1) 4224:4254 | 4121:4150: 1.10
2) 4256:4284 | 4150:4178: 1.13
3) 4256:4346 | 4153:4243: 1.05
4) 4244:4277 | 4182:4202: 1.10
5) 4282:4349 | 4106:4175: 1.07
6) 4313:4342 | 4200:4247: 1.11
